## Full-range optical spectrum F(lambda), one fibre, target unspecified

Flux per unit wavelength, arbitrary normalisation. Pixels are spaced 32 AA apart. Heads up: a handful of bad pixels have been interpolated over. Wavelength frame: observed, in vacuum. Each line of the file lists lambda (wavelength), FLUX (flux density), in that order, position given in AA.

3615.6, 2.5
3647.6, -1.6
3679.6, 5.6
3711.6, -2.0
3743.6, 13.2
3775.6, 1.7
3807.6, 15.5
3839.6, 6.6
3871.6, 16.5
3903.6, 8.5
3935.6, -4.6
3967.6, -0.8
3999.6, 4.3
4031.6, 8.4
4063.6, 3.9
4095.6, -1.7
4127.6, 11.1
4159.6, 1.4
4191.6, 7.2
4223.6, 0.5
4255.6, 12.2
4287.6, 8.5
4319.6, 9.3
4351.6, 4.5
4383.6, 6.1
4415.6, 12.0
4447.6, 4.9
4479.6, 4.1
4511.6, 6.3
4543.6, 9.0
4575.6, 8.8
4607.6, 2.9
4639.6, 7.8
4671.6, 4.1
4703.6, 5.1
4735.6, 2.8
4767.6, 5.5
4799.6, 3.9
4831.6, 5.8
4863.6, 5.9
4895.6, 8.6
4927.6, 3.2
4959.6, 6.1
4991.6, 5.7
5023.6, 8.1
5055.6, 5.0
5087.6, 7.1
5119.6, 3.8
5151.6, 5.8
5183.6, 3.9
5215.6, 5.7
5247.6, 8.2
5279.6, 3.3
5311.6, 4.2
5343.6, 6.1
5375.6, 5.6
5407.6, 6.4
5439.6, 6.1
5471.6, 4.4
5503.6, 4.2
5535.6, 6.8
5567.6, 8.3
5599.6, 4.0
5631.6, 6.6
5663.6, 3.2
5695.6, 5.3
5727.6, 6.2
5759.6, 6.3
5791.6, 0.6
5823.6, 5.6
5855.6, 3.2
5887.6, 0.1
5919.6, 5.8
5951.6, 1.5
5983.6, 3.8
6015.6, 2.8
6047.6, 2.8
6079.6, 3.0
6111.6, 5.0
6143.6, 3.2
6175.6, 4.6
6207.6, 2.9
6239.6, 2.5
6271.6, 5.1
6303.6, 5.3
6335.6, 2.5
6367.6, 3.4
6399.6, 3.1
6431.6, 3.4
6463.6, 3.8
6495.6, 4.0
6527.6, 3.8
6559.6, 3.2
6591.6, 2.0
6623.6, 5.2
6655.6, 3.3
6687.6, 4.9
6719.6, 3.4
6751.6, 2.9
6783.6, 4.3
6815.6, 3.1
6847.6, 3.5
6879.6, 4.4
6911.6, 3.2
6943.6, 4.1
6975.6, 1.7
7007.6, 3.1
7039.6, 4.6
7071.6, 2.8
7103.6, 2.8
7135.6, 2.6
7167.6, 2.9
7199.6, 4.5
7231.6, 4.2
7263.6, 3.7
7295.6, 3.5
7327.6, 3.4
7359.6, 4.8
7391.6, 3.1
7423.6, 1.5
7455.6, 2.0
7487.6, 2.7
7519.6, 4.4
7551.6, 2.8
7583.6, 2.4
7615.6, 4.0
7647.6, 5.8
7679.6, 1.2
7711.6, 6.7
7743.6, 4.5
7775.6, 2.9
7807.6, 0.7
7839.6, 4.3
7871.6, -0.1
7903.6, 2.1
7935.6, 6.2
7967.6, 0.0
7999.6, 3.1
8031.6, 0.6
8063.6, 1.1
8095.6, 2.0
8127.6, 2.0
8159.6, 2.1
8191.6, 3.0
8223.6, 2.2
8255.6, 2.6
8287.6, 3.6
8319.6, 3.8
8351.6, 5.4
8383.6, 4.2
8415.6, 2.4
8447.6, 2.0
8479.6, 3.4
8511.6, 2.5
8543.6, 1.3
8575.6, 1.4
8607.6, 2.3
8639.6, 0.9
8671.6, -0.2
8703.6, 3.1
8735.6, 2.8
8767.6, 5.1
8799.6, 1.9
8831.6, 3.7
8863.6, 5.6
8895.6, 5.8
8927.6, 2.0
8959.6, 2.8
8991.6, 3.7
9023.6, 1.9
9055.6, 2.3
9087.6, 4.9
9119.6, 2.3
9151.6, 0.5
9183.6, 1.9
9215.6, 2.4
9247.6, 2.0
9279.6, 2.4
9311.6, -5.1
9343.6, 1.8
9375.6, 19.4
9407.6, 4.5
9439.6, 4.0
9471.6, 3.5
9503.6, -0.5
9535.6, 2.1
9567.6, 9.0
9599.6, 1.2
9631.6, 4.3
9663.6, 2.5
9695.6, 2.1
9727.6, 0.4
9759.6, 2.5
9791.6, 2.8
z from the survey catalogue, 0.35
